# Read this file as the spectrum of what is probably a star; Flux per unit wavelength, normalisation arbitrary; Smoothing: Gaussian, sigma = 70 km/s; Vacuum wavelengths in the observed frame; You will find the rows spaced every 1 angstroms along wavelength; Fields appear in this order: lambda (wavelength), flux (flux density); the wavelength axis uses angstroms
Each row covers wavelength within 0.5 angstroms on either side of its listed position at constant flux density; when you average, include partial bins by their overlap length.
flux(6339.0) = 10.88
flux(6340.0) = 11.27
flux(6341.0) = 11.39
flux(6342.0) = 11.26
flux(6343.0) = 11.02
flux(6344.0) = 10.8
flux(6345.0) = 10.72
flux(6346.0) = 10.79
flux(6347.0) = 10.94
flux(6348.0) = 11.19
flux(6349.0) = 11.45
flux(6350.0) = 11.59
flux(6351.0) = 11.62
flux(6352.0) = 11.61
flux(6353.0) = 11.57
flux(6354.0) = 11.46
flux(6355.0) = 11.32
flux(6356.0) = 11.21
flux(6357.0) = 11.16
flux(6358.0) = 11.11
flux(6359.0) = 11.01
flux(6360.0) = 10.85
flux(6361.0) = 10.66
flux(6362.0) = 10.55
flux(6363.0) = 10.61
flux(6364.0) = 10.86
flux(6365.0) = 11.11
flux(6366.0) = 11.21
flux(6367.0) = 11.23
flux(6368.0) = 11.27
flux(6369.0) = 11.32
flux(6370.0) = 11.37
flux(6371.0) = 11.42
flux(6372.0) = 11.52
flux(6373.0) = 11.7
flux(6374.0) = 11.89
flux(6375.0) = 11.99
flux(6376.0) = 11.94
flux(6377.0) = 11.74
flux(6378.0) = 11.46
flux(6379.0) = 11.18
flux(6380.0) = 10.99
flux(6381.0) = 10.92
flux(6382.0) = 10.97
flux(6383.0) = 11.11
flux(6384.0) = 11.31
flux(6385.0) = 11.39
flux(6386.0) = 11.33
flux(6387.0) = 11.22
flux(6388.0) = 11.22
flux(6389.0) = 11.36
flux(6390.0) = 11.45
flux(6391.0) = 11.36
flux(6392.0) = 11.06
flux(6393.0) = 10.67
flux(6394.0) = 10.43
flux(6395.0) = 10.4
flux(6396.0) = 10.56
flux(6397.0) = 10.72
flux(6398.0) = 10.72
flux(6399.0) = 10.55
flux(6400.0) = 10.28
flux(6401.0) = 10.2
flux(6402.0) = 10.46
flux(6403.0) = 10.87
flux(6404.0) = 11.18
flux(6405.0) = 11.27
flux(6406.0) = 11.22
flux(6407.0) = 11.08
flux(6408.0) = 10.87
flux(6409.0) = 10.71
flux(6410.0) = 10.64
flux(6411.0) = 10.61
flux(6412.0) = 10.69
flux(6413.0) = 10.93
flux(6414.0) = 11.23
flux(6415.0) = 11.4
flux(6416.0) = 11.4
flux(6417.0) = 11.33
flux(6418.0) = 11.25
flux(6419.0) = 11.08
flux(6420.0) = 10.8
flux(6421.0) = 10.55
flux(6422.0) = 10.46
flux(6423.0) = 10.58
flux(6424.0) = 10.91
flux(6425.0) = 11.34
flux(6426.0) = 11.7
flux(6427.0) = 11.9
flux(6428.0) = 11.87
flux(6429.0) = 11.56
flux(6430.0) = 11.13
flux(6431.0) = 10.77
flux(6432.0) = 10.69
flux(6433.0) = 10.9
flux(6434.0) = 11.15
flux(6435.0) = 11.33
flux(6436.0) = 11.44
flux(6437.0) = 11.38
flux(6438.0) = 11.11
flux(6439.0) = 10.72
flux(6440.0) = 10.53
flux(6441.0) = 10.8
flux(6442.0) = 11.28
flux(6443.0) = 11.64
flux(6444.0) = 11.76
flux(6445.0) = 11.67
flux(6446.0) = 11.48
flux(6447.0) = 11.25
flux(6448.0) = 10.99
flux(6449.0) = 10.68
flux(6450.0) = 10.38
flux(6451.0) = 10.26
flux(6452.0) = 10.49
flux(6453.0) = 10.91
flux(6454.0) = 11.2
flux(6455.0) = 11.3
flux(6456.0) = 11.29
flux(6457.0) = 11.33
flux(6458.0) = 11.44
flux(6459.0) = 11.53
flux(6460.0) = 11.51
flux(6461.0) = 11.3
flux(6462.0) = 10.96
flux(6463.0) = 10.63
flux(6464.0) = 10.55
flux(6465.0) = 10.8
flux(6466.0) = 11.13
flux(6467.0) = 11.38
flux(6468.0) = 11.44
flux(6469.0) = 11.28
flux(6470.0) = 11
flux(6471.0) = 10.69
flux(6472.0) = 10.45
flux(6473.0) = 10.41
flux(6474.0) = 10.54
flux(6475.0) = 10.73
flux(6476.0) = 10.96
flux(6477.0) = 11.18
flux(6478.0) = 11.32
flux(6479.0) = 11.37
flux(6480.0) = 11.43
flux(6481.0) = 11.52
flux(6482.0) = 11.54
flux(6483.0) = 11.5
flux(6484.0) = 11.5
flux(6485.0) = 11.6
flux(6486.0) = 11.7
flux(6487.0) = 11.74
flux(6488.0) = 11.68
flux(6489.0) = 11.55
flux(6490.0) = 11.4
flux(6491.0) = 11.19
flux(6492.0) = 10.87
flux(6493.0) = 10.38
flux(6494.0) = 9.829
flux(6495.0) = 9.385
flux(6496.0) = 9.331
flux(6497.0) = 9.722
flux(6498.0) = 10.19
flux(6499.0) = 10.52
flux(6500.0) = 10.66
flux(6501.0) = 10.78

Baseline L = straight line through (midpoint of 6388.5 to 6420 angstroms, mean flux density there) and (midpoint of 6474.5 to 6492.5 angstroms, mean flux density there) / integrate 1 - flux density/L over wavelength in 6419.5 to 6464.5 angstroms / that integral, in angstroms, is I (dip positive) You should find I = 0.1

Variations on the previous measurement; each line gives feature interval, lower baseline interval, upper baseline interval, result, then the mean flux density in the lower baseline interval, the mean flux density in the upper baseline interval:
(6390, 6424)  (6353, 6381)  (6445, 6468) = 1.0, 11.3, 11.1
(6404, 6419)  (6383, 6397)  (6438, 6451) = 0.0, 11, 11.1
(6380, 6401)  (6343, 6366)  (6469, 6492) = 0.4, 11.1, 11.2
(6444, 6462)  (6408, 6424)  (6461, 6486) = -0.2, 10.9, 11.1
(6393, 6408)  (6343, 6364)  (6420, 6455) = 0.5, 11.1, 11.1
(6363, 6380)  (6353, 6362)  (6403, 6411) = -0.5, 11.1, 11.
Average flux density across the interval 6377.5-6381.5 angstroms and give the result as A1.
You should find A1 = 11.1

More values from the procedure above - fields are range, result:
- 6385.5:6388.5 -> 11.3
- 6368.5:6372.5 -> 11.4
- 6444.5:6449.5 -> 11.2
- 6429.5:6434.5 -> 10.9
